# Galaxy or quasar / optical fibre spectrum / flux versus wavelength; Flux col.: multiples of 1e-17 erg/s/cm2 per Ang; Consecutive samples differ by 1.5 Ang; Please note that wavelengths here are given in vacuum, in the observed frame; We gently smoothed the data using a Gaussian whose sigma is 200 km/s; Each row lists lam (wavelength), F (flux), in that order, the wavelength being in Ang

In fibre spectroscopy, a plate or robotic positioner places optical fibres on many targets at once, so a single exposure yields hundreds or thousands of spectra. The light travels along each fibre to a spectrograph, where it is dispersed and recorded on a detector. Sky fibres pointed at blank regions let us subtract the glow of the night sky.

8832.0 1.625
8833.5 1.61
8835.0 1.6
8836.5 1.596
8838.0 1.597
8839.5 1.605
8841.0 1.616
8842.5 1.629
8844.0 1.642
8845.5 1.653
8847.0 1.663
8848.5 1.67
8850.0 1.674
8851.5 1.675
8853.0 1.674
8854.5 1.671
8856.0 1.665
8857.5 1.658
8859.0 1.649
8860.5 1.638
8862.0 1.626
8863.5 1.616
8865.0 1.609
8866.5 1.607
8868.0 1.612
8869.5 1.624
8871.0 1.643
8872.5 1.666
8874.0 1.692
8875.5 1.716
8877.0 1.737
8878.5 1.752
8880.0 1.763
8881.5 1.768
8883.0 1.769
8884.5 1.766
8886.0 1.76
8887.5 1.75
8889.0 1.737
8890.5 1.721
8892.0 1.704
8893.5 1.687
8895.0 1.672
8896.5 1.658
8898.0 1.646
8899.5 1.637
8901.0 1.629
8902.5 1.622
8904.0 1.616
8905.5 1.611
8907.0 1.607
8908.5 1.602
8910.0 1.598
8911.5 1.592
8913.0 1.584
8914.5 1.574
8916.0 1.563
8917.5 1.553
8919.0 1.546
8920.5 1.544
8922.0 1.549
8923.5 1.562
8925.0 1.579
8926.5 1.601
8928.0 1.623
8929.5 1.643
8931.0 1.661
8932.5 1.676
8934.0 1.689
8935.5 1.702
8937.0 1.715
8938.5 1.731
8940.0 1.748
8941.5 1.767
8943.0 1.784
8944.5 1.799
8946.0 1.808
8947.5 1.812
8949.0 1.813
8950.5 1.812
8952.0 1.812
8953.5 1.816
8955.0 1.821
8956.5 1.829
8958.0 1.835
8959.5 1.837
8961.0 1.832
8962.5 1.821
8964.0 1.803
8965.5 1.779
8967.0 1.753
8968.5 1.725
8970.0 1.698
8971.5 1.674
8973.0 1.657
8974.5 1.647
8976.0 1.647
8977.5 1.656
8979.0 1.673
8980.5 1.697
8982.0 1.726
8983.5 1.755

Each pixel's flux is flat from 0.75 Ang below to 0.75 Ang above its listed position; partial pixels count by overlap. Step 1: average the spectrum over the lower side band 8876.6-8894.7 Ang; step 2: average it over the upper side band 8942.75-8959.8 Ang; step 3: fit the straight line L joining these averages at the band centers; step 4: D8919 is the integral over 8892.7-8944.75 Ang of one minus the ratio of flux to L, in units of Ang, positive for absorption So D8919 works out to 4.13 Ang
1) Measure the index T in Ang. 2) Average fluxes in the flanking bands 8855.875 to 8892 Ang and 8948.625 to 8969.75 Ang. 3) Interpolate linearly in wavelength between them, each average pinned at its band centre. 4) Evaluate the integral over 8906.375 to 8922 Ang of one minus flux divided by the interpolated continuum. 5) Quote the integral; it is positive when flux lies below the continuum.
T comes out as 1.51 Ang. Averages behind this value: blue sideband 1.69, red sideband 1.8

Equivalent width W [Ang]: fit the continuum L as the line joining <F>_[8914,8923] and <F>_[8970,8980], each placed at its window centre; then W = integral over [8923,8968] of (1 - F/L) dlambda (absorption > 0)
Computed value -4.0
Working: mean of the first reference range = 1.55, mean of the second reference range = 1.66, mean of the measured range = 1.75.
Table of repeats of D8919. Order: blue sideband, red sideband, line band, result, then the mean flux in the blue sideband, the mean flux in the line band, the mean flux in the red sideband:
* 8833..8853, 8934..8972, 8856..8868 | 0.2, 1.63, 1.63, 1.78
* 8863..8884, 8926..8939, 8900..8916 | 0.7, 1.69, 1.6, 1.67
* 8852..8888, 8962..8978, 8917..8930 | 0.9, 1.68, 1.58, 1.71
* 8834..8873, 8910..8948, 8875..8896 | -1.2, 1.64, 1.74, 1.65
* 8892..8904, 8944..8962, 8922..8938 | 1.0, 1.65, 1.64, 1.82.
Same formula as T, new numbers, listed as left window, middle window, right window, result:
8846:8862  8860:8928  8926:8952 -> 1.9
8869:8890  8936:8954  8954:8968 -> 0.1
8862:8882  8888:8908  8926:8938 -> 0.2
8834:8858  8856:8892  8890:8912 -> -1.1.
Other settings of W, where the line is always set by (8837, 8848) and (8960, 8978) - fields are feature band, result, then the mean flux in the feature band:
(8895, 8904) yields 0.2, 1.64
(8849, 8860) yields -0.2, 1.67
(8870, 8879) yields -0.2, 1.7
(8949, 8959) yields -0.6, 1.82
